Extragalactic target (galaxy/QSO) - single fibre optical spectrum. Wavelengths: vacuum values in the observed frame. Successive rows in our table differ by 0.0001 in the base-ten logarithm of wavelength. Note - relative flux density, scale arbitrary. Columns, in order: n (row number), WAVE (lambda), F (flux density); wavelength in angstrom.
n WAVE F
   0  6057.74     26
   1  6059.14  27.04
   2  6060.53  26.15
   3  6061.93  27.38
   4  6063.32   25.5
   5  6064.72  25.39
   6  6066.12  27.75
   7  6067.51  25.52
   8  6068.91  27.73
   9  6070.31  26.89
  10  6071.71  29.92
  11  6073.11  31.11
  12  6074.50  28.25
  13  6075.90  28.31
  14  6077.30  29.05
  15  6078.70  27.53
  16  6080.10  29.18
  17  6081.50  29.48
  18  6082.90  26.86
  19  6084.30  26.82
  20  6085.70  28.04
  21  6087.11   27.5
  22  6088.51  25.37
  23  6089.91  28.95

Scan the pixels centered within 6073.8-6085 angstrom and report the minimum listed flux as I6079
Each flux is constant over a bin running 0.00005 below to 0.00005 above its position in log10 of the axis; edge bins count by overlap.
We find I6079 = 26.82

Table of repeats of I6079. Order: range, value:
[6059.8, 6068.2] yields 25.39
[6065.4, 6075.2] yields 25.52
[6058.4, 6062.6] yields 26.15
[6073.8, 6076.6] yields 28.25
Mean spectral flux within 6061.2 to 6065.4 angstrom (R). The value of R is 26.1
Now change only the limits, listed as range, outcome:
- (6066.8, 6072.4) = 27.5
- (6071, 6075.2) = 29.8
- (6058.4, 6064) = 26.5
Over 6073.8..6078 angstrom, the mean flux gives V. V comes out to 28.6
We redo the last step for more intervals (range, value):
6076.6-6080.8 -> 28.6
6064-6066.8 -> 26.5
